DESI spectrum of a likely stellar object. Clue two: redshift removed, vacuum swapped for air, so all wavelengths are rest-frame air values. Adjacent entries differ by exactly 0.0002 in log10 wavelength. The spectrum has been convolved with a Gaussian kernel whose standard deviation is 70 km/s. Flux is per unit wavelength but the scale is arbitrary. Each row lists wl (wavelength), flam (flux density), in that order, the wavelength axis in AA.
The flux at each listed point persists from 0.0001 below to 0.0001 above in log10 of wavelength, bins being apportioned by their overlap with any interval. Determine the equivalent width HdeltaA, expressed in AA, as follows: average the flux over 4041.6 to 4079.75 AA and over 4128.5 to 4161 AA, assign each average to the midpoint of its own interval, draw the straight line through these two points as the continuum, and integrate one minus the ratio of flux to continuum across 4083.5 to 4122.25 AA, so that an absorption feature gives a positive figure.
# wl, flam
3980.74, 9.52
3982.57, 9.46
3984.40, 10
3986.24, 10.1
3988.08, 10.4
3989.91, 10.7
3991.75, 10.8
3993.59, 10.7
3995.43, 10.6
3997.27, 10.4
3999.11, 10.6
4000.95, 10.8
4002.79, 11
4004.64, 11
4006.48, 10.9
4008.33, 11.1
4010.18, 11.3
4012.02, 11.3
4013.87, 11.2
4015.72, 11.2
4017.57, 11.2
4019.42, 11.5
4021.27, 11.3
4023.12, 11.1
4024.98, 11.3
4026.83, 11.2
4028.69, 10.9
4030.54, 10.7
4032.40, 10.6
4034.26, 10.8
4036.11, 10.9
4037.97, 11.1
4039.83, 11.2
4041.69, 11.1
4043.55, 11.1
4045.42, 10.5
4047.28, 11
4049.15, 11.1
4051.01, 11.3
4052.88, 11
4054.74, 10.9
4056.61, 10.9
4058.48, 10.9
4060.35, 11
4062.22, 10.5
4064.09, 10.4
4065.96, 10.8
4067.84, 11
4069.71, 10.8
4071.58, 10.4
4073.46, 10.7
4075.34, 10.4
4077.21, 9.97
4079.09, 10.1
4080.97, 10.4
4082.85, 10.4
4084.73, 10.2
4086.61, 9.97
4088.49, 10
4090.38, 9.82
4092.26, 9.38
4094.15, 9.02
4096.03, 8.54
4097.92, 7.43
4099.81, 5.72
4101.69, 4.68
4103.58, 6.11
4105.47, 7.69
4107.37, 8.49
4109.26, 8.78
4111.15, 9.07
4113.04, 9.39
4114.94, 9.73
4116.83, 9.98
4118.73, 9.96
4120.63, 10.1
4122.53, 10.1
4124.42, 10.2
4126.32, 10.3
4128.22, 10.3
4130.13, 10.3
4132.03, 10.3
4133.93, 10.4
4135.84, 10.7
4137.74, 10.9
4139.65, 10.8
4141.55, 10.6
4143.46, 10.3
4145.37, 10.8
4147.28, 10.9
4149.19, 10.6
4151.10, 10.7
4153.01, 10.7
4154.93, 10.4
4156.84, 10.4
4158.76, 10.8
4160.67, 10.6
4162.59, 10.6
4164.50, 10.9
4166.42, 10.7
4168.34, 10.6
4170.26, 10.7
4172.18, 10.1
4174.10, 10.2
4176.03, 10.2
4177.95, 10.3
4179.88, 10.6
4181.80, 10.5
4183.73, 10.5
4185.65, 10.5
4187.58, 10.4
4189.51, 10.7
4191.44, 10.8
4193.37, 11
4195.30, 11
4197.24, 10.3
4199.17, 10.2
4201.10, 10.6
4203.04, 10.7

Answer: 7.0 AA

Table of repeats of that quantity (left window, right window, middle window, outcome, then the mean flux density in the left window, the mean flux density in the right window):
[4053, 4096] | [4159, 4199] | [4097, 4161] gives 4.9 AA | 10.3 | 10.6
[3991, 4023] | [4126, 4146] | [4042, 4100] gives 2.8 AA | 11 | 10.5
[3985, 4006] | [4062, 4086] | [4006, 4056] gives -2.4 AA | 10.6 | 10.5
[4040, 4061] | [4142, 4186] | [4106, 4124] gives 2.1 AA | 11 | 10.5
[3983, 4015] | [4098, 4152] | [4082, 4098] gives 0.6 AA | 10.7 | 9.54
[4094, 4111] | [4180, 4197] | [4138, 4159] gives -3.5 AA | 7.39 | 10.7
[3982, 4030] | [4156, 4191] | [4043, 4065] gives -0.2 AA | 10.9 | 10.5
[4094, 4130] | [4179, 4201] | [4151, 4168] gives -1.3 AA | 8.75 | 10.6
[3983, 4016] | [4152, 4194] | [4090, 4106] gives 4.7 AA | 10.8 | 10.6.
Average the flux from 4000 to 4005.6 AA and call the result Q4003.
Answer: 10.9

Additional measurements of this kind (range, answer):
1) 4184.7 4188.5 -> 10.4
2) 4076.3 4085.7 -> 10.2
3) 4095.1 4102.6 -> 6.6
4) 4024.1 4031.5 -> 11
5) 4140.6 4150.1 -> 10.6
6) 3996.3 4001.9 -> 10.6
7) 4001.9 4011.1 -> 11.1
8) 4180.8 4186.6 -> 10.5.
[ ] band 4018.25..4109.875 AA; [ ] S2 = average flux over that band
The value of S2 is 10.1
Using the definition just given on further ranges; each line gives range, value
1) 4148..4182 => 10.5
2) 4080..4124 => 8.93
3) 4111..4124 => 9.83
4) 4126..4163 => 10.6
